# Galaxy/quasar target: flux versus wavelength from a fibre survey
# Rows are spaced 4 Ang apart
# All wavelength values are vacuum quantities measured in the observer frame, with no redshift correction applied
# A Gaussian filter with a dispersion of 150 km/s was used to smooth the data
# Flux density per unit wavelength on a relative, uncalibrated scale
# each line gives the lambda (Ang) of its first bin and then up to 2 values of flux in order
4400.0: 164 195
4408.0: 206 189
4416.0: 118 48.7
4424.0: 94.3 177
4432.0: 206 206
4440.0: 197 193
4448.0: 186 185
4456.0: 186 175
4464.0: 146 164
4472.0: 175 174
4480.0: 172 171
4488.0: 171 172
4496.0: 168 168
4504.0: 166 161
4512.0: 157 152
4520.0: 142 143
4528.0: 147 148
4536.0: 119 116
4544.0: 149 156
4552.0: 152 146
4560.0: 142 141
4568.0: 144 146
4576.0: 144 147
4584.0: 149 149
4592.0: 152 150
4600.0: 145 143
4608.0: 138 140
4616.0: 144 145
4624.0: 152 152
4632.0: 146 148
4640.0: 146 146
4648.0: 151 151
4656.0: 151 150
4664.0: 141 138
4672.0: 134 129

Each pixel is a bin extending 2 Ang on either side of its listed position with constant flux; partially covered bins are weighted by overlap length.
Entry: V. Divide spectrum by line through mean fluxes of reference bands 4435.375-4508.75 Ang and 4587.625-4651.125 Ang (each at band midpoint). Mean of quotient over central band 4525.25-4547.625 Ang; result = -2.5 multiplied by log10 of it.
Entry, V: 0.18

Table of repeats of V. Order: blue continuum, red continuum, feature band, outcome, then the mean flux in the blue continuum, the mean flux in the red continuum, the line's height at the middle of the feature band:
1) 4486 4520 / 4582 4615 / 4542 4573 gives 0.04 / 163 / 146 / 153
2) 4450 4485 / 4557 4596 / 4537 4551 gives 0.10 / 172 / 146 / 154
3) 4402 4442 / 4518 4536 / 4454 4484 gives -0.11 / 164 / 142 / 154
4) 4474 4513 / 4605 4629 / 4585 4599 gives 0.00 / 168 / 145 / 150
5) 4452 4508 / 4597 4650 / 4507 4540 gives 0.13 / 170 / 146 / 163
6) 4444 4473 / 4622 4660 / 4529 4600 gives 0.11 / 175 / 149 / 160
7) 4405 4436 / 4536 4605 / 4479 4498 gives -0.14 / 154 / 145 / 150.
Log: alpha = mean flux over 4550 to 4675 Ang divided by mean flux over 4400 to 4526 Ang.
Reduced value 0.9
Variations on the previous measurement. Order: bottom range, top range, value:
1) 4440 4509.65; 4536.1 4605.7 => 0.83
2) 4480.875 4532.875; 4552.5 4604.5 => 0.92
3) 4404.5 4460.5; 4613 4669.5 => 0.87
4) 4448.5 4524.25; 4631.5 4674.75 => 0.87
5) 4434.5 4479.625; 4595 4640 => 0.81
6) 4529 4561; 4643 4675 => 1.03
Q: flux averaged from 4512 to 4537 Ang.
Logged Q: 144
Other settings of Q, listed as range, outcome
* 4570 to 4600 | 148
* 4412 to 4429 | 115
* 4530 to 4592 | 143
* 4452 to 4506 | 170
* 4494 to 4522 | 159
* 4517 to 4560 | 142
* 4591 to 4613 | 145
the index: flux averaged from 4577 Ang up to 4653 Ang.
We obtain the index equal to 147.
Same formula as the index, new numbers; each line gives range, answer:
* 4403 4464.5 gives 169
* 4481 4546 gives 153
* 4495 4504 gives 168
